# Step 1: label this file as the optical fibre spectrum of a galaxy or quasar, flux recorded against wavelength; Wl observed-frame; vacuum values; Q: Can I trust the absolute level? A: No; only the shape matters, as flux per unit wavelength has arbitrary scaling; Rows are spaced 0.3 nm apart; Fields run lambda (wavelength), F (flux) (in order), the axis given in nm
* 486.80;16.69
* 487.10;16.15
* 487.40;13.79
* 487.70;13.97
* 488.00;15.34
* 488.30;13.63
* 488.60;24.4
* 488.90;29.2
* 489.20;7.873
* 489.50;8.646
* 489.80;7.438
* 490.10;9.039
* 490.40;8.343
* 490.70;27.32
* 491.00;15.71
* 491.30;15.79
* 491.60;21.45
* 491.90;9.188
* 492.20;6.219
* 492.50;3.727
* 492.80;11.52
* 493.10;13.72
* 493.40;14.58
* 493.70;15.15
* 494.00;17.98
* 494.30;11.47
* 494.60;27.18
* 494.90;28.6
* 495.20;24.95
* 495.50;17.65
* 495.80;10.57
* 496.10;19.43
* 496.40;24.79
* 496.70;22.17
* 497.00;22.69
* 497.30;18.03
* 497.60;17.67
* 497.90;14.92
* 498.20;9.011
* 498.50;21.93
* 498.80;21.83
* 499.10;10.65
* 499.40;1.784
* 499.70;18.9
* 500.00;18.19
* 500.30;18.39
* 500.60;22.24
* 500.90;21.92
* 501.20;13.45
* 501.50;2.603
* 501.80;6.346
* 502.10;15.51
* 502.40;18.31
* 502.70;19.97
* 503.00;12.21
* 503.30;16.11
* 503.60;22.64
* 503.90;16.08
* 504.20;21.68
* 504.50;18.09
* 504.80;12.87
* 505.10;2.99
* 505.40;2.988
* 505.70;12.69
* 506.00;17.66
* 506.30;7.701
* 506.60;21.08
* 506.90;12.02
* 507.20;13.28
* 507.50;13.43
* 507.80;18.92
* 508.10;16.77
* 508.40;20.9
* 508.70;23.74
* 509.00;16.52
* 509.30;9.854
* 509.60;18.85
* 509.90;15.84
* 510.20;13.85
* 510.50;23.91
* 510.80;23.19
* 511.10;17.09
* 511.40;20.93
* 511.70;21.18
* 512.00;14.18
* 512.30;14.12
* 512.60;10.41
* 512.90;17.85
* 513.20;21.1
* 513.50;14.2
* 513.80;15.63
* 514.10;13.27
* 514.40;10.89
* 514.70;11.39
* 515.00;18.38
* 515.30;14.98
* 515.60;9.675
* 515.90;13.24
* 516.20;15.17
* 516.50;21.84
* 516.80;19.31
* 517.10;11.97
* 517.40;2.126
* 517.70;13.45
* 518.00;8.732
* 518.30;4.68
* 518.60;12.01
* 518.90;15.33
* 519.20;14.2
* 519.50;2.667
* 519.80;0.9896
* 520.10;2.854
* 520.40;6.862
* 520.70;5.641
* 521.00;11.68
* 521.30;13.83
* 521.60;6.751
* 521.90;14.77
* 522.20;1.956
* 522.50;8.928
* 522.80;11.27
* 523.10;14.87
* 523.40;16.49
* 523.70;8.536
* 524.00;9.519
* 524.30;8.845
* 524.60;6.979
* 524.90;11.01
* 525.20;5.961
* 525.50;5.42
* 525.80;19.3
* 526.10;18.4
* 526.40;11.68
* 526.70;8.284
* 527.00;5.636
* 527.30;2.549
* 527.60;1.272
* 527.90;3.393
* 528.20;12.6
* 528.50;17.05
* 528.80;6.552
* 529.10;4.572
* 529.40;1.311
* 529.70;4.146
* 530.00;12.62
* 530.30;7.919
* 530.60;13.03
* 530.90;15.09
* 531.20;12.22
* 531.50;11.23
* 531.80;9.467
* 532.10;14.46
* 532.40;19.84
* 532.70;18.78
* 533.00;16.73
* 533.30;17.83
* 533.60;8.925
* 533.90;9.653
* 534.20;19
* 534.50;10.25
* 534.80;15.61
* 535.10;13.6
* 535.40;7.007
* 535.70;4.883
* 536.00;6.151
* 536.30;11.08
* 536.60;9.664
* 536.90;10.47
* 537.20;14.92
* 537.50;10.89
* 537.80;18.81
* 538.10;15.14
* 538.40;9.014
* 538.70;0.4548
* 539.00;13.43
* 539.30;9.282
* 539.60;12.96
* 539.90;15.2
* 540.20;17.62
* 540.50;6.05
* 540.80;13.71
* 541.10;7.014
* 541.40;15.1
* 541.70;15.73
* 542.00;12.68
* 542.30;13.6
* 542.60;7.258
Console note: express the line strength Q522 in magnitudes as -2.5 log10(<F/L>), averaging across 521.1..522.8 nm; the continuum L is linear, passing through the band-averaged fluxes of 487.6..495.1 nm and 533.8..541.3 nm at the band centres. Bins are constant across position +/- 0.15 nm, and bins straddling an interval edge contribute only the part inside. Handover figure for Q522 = 0.31 mag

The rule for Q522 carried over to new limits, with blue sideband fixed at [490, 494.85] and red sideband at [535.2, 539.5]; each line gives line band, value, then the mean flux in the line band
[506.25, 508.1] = -0.14 mag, 15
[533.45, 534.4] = -0.18 mag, 12.4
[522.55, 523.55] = -0.18 mag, 13.7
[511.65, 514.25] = -0.23 mag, 15.6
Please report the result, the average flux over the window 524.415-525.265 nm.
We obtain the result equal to 8.22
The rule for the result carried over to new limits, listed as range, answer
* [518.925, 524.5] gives 9.05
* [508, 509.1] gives 19.7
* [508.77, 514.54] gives 16.6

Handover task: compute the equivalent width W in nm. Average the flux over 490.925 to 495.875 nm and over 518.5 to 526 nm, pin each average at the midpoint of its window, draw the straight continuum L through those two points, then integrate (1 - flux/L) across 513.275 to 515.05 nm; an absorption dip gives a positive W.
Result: -0.437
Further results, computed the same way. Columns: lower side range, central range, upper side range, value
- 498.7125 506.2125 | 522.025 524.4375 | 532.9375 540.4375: 0.519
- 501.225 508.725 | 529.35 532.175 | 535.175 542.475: 0.397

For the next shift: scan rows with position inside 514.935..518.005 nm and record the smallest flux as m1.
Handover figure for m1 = 2.126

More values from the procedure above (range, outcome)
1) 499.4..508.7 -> 2.603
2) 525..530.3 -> 1.272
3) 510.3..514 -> 10.41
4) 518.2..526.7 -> 0.9896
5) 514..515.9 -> 9.675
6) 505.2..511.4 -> 2.988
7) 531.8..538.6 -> 4.883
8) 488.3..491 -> 7.438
